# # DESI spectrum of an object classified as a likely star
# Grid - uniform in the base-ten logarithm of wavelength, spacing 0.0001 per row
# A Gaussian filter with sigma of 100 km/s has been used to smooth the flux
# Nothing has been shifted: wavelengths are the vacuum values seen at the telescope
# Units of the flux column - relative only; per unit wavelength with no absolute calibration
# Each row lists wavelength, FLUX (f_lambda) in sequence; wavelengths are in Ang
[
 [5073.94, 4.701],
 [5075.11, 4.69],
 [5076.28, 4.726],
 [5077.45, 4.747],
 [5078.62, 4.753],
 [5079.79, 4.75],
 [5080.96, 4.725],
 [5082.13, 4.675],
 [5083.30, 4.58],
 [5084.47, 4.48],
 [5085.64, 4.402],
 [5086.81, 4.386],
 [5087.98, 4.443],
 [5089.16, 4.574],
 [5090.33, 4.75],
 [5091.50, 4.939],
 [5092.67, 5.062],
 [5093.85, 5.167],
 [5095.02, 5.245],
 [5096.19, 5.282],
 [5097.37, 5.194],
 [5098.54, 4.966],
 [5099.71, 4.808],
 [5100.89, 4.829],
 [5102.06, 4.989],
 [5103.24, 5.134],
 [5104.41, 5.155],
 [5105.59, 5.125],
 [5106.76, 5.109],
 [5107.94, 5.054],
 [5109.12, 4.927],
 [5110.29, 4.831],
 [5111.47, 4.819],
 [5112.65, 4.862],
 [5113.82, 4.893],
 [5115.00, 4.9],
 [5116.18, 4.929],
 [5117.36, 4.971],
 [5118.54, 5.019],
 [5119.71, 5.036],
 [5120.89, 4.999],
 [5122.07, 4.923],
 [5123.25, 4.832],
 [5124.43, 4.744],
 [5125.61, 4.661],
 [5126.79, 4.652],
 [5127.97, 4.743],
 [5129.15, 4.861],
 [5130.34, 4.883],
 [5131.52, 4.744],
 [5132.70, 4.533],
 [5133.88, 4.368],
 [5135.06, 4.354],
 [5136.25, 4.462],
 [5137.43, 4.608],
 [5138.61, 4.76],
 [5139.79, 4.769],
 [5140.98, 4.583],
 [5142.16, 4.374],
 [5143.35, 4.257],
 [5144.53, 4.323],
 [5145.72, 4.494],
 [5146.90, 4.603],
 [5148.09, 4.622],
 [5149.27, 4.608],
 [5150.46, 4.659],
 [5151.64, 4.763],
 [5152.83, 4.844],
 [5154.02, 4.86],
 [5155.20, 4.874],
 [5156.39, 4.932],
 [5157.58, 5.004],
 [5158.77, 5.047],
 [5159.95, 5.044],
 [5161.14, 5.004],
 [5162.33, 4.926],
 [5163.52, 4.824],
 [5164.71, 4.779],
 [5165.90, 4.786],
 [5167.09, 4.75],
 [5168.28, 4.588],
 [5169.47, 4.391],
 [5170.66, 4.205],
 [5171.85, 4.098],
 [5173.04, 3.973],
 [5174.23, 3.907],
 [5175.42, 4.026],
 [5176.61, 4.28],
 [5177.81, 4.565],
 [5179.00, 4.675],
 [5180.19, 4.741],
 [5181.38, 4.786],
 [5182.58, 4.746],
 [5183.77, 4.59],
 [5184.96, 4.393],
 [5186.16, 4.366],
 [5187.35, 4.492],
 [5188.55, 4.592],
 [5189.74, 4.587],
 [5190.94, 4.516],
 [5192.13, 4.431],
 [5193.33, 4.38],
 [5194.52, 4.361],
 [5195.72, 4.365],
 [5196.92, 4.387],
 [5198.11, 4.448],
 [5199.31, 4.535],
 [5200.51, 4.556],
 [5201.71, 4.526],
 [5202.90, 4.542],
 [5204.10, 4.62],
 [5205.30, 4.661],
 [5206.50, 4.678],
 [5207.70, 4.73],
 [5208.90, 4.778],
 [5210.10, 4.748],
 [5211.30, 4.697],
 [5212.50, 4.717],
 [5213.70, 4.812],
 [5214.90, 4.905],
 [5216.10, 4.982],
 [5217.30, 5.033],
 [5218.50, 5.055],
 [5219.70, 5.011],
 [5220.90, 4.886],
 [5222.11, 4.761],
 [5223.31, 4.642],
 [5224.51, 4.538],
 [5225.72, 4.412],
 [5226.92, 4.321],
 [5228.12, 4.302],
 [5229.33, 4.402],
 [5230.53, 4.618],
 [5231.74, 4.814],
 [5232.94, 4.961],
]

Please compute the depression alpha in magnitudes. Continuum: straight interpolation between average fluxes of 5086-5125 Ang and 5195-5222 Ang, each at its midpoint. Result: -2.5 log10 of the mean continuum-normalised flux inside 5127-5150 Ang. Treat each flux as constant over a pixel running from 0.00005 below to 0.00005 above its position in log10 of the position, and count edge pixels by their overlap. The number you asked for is 0.066 mag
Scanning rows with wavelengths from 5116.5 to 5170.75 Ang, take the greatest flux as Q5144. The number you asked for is 5.047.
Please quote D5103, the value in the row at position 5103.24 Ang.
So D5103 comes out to 5.134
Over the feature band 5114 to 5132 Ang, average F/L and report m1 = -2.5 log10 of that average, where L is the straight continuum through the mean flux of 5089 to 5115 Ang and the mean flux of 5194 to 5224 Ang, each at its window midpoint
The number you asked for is 0.02 mag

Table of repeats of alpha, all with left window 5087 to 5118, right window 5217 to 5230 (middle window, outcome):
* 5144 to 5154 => 0.048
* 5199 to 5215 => 0.006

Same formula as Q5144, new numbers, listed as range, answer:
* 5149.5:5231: 5.055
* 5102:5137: 5.155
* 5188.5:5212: 4.778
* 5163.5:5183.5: 4.824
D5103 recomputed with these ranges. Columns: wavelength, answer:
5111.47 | 4.819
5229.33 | 4.402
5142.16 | 4.374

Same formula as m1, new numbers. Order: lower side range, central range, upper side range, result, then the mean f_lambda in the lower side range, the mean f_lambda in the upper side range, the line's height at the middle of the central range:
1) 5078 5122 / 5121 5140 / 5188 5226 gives 0.03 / 4.89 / 4.66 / 4.82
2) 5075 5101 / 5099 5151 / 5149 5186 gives -0.01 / 4.79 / 4.63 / 4.72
